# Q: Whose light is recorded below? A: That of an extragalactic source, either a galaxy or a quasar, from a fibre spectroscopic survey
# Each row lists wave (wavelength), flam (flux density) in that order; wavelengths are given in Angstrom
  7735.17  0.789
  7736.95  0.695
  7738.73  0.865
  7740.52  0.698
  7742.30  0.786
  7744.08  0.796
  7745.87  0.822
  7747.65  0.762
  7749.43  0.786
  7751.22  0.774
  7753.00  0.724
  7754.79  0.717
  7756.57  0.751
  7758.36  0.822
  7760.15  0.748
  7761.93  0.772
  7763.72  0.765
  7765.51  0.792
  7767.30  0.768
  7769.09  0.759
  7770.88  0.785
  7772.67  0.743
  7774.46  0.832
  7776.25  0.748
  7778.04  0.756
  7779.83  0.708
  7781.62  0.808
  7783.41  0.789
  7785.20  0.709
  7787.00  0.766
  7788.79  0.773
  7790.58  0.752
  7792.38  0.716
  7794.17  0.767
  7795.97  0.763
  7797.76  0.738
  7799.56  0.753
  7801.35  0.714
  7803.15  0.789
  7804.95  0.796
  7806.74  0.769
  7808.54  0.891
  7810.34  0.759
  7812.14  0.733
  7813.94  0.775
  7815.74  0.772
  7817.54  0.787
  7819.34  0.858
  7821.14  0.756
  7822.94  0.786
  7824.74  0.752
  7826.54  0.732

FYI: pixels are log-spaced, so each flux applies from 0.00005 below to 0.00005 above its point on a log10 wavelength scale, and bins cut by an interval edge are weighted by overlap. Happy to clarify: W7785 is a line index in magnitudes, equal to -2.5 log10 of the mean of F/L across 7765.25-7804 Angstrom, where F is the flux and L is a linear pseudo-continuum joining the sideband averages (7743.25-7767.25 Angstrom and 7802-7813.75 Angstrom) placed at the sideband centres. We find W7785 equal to 0.03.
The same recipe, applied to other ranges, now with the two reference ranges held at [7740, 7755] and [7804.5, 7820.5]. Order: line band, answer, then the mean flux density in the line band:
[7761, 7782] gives 0.01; 0.769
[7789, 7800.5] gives 0.05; 0.75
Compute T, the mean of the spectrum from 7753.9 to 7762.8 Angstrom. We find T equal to 0.762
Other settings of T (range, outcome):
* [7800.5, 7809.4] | 0.792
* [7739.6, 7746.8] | 0.775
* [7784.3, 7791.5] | 0.75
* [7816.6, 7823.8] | 0.797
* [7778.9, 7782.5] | 0.758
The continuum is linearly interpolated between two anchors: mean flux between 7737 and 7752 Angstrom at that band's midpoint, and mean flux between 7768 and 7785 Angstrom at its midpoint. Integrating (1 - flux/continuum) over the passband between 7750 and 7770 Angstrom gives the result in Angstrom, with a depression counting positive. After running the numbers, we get 0.3 Angstrom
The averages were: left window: 0.781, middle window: 0.763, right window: 0.768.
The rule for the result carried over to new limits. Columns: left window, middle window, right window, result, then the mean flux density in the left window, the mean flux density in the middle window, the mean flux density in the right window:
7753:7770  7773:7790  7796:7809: 0.1 Angstrom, 0.763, 0.765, 0.774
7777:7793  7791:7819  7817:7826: 0.1 Angstrom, 0.754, 0.77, 0.786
